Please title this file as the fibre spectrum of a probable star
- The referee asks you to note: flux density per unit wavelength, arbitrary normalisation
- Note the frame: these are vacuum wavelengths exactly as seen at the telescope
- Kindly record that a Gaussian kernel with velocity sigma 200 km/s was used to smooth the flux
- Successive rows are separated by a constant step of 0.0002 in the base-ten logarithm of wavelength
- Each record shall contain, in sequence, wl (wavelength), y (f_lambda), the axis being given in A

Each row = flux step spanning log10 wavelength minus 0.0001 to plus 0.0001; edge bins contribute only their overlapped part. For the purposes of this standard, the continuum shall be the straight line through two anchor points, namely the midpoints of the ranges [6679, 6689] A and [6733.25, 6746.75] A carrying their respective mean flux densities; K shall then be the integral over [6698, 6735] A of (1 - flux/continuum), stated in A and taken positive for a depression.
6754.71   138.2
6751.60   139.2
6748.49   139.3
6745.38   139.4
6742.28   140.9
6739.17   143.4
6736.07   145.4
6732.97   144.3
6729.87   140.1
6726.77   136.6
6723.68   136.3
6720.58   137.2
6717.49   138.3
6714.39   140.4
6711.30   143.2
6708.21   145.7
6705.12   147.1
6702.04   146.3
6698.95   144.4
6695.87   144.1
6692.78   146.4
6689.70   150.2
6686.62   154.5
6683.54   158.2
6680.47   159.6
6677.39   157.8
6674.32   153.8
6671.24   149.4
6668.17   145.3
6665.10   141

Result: 1.7 A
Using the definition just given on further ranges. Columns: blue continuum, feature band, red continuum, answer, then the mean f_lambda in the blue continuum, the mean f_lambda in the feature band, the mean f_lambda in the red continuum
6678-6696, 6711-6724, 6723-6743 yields 0.56 A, 153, 139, 141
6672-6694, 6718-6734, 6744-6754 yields 0.63 A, 154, 139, 139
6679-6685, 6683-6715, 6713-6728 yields 0.52 A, 159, 147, 138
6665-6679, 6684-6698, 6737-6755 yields -0.15 A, 150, 149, 140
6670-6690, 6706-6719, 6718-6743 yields 0.32 A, 155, 142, 140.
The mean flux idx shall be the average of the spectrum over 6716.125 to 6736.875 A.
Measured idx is 140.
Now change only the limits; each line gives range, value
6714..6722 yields 138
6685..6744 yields 143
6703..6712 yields 146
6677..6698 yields 152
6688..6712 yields 146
